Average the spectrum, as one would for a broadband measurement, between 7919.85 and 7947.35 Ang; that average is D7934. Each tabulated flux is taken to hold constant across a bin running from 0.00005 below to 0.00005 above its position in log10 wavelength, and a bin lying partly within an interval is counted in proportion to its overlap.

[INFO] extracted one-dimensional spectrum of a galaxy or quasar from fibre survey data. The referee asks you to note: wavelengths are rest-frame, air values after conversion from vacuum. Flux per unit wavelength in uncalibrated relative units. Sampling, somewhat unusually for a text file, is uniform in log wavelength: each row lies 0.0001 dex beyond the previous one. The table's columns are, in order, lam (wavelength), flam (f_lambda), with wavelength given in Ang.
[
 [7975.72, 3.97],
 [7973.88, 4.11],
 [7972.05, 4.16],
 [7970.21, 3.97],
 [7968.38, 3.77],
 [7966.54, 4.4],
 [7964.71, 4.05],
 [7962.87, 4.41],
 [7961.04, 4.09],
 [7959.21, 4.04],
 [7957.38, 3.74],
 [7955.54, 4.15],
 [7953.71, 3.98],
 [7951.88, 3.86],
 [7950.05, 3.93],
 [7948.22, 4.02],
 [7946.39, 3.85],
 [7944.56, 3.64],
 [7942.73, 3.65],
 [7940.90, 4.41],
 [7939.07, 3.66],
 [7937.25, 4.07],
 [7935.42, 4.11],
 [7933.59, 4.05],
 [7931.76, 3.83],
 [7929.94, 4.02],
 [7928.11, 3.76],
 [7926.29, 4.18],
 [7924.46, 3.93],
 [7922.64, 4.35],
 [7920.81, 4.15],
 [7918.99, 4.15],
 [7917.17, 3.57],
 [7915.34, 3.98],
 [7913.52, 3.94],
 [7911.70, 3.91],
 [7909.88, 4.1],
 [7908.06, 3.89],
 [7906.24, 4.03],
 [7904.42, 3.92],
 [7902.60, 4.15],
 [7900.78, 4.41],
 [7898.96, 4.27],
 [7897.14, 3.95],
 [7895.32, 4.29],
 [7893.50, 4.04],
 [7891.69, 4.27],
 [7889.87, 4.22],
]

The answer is 3.98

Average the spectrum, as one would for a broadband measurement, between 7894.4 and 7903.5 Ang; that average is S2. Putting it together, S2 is 4.21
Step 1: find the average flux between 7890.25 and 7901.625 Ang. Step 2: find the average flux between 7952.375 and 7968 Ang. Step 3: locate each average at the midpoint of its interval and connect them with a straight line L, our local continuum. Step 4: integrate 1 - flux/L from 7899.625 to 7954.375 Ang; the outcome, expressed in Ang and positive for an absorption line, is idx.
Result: 2.2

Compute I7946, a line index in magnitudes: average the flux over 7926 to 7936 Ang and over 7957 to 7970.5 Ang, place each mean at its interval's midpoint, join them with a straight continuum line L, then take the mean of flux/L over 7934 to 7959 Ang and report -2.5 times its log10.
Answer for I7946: 0.02 mag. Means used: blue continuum 3.98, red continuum 4.08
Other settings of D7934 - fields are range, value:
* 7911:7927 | 4.02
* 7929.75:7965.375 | 3.98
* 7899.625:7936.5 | 4.02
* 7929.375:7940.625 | 3.98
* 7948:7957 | 3.97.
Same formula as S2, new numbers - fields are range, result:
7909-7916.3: 3.98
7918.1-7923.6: 4.22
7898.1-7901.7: 4.34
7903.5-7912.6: 3.97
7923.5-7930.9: 3.98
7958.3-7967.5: 4.2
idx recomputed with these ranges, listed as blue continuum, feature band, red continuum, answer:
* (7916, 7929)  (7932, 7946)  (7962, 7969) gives 0.5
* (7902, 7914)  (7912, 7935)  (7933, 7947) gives -0.2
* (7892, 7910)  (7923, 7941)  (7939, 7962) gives 0.0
